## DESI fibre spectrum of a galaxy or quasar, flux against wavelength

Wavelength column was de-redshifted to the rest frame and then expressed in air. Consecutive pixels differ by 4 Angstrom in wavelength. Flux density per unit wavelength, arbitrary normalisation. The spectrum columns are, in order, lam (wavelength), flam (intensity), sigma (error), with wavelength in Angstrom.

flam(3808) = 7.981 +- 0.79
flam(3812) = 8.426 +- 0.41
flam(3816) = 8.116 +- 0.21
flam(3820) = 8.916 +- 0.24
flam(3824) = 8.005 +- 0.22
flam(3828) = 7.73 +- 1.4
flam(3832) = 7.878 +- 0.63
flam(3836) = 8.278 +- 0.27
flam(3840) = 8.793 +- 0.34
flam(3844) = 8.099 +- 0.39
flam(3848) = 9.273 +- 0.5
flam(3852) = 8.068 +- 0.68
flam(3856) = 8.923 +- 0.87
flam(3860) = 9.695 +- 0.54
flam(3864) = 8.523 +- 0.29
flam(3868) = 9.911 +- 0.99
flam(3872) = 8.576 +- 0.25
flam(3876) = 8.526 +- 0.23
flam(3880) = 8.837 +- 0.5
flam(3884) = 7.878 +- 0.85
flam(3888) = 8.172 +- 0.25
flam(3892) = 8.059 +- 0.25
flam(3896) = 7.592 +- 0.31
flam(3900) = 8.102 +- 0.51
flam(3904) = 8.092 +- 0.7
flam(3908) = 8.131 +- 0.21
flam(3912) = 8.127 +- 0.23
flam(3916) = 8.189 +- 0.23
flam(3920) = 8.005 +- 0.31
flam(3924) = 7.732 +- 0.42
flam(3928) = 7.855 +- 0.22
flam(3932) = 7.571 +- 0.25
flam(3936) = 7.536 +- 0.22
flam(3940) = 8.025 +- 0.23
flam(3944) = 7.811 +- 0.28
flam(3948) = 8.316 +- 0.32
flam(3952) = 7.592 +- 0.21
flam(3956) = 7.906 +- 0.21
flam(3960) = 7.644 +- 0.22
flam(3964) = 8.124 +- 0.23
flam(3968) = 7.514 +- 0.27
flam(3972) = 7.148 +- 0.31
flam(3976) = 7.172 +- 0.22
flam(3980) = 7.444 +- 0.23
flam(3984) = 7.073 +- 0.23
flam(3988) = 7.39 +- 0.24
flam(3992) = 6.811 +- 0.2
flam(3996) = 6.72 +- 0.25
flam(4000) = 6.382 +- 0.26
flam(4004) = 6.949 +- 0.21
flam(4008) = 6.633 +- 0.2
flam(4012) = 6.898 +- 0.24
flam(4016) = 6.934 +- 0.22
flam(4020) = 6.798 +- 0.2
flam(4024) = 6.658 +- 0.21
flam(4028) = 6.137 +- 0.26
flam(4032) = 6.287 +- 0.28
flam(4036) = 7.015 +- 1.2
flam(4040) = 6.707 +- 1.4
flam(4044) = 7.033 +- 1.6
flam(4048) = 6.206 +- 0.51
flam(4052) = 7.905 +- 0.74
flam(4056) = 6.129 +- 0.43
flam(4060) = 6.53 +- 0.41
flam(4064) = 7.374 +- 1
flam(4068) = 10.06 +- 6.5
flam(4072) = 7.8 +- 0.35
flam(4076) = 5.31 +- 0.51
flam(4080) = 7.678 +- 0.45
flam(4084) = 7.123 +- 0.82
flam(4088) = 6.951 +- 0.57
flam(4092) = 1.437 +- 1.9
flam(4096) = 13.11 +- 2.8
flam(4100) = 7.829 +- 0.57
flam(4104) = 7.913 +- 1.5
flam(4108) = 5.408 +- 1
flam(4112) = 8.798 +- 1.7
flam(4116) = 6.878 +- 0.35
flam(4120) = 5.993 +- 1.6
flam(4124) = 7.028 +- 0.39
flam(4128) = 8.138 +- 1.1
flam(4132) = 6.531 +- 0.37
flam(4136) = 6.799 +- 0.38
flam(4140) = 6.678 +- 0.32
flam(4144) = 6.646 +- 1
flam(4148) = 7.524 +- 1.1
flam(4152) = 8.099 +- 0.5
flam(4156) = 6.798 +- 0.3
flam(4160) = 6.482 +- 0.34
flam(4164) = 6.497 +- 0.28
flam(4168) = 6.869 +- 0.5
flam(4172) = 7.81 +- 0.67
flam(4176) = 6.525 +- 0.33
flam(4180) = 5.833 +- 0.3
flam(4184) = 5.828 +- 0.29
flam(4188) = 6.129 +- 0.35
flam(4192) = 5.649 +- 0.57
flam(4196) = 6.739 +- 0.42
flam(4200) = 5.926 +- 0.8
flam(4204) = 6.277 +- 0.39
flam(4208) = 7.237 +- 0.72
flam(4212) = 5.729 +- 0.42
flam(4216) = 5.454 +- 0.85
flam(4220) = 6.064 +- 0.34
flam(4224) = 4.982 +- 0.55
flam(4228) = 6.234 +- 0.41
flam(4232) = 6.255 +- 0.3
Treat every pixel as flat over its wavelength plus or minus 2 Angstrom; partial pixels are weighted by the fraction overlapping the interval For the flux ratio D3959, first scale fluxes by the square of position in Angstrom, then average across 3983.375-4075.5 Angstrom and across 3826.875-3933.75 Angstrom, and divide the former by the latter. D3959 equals 0.90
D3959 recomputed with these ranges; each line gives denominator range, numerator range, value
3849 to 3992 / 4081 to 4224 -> 0.94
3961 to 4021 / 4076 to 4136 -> 1.07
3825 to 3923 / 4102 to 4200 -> 0.93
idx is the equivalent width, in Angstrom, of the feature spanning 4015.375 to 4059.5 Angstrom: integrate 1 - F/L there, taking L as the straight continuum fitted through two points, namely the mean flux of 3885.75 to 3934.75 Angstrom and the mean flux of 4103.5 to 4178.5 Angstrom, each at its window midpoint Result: 4.3 Angstrom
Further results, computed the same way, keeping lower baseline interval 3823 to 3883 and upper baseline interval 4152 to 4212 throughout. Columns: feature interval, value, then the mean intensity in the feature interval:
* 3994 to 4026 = 3.6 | 6.75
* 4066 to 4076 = -1.4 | 8.21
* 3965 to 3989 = 1.5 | 7.32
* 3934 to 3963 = 0.5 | 7.84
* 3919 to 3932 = 0.5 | 7.81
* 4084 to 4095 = 2.4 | 5.54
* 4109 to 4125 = -0.4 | 7.07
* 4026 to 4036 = 1.5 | 6.37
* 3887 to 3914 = 0.9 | 8.03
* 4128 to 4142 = -0.2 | 6.88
